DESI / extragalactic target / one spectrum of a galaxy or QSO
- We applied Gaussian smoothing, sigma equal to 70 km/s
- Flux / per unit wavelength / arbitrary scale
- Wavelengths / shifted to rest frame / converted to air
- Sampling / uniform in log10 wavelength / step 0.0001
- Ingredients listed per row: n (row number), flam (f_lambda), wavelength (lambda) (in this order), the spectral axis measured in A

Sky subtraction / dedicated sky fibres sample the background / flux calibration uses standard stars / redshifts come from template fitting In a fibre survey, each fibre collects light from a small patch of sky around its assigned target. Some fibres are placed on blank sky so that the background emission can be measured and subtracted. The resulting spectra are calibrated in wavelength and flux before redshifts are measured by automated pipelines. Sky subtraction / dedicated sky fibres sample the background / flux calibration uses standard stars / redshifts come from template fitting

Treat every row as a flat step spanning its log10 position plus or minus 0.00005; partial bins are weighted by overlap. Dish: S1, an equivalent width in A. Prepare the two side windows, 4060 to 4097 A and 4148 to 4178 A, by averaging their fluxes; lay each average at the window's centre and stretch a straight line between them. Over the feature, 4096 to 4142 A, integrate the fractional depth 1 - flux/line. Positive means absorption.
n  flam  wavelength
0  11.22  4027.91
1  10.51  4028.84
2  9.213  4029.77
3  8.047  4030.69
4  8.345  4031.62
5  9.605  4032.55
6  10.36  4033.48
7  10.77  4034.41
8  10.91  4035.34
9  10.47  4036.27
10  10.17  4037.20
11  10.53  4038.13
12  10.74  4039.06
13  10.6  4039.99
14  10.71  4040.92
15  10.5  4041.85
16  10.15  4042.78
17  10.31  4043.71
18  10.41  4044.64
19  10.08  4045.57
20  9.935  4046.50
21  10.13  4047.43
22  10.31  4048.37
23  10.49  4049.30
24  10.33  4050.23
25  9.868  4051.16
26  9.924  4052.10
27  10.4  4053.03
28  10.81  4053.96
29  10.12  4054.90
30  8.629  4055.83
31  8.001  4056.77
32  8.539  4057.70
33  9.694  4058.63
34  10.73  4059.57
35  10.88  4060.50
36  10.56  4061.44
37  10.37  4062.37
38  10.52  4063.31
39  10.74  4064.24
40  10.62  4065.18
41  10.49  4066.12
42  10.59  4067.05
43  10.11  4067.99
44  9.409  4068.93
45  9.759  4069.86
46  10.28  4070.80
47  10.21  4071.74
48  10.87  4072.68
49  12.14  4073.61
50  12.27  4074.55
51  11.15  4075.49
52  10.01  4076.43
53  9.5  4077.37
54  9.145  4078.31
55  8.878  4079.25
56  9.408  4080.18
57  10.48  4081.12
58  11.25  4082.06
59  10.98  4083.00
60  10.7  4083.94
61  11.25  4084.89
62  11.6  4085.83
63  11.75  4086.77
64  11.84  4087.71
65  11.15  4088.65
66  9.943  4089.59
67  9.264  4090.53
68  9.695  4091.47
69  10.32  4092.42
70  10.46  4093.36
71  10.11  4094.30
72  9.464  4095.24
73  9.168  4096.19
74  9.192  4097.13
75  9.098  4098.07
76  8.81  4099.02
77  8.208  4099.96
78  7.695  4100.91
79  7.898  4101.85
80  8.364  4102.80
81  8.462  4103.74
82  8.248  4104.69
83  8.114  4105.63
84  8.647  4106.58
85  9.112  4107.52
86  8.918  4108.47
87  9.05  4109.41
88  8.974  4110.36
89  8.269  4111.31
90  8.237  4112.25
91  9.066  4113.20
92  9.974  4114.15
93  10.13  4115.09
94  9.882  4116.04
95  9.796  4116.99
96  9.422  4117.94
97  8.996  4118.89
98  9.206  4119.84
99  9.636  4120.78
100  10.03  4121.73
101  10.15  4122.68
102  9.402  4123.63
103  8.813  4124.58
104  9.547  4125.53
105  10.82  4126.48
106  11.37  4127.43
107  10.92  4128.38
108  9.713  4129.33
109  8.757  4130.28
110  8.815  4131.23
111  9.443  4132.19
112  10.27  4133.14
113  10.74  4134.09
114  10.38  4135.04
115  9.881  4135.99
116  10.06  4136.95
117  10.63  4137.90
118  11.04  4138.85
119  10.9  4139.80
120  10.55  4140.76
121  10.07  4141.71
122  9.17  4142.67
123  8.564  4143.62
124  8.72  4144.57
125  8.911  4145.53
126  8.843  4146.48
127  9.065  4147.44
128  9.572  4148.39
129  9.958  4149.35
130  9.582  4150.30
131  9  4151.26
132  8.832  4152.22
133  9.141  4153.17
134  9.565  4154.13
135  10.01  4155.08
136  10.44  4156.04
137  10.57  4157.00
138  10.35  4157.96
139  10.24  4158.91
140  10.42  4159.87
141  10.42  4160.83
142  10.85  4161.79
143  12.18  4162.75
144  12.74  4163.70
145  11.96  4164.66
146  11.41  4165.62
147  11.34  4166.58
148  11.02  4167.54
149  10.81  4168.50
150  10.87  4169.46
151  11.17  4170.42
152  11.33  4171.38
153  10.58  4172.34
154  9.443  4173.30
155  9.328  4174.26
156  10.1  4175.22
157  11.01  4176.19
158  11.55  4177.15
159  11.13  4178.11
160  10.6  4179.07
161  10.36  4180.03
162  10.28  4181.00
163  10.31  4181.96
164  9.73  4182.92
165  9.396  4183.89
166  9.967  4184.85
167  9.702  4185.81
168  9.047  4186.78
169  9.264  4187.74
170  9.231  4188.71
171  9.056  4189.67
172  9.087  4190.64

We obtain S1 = 4.5 A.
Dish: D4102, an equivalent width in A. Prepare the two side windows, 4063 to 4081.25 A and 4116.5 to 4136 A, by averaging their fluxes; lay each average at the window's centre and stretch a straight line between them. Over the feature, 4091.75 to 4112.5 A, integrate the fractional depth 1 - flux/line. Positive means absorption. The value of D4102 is 2.4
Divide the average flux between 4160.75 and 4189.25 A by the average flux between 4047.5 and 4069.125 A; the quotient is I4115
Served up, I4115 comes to 1.05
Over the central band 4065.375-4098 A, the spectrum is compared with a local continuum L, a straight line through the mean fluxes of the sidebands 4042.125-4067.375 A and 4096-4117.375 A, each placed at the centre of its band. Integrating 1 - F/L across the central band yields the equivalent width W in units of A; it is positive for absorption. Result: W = -3.1 A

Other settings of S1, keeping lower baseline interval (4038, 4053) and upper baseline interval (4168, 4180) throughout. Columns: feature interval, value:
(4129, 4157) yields 2.3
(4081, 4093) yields -0.4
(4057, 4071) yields 0.2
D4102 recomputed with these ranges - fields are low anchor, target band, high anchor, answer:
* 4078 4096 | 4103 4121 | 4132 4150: 1.94 A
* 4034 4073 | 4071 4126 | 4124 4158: 1.72 A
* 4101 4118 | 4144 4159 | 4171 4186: 0.35 A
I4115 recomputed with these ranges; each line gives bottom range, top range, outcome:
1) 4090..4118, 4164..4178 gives 1.20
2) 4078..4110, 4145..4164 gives 1.04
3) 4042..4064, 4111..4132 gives 0.95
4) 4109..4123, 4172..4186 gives 1.09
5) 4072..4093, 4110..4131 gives 0.90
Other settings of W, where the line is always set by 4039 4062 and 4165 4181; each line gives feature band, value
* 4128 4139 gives 0.5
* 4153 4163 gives 0.3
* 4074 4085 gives -0.2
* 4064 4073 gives -0.1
